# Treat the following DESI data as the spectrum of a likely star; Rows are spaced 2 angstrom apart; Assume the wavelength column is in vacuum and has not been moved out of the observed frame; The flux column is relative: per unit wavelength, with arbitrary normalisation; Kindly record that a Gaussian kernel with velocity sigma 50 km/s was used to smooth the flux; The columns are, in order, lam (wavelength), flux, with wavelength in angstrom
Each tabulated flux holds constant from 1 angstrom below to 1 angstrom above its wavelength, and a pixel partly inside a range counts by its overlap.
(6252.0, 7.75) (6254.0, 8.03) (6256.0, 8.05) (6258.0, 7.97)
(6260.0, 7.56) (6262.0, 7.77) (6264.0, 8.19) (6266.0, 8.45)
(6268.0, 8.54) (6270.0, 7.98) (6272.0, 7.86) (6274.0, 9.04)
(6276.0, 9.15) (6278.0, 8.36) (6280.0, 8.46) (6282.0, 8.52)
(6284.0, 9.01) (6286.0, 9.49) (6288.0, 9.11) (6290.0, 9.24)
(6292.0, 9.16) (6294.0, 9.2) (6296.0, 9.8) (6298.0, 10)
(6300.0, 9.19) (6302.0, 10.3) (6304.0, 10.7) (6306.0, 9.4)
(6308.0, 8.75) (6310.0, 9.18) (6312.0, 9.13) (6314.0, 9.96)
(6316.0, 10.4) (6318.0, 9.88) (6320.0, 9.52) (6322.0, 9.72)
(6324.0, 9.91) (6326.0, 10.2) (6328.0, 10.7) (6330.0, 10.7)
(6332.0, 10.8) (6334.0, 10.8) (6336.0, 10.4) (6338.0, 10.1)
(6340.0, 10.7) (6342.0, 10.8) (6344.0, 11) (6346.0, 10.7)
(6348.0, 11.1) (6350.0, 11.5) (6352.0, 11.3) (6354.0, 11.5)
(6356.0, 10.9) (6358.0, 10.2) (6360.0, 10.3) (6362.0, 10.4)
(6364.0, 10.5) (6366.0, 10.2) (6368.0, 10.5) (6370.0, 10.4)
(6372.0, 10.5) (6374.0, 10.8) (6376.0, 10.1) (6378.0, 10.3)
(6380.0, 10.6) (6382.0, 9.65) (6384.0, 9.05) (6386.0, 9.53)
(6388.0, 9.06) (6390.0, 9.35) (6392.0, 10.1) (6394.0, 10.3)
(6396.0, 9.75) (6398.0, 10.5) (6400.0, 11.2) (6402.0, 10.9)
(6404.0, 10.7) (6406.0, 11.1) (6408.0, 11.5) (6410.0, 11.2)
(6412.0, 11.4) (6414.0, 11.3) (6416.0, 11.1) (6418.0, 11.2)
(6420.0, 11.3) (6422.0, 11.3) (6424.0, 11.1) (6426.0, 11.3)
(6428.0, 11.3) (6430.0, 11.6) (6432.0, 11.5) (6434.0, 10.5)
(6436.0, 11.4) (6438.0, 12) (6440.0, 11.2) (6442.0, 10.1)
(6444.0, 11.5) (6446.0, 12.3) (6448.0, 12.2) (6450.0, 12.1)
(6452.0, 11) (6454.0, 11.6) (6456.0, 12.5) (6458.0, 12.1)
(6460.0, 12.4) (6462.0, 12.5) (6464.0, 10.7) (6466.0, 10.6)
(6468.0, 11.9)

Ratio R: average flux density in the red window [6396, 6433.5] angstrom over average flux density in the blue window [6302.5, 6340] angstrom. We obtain 1.11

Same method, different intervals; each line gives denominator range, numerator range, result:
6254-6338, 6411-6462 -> 1.24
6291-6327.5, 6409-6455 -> 1.17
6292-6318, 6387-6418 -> 1.10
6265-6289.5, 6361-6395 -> 1.16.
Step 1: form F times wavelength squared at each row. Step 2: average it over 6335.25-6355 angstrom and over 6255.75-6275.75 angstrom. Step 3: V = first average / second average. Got 1.37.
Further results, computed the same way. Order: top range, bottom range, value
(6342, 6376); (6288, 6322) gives 1.14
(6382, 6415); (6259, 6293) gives 1.26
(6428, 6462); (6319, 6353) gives 1.14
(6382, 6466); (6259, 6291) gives 1.36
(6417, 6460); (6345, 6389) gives 1.13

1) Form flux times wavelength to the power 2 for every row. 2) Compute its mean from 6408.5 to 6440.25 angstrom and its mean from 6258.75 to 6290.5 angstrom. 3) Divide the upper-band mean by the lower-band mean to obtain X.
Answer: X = 1.4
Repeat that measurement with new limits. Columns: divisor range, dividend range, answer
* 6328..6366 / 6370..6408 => 0.97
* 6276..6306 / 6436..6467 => 1.31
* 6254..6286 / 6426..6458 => 1.46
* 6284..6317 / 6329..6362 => 1.15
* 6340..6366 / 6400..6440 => 1.06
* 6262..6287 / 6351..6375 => 1.28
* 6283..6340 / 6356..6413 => 1.08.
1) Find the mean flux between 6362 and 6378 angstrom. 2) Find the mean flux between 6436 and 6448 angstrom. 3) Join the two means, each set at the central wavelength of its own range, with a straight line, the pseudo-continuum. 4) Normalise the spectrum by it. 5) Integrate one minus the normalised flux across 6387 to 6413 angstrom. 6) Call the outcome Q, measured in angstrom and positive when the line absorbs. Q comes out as 0.8 angstrom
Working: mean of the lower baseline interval 10.4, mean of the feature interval 10.5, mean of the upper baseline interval 11.5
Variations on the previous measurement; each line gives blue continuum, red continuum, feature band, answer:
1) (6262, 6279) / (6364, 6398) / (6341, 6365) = -3.1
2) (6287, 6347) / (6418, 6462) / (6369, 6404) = 2.3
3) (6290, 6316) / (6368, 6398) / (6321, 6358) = -3.5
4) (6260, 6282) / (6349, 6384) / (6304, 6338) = -1.8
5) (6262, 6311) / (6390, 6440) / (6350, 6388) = -0.3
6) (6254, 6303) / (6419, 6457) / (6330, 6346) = -1.5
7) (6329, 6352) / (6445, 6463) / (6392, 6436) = 2.2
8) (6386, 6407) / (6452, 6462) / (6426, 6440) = 0.0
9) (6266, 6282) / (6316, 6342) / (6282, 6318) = -0.7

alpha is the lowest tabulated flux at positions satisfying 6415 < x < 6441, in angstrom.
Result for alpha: 10.5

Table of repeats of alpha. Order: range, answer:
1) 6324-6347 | 9.91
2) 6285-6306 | 9.11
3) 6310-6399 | 9.05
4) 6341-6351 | 10.7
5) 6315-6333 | 9.52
